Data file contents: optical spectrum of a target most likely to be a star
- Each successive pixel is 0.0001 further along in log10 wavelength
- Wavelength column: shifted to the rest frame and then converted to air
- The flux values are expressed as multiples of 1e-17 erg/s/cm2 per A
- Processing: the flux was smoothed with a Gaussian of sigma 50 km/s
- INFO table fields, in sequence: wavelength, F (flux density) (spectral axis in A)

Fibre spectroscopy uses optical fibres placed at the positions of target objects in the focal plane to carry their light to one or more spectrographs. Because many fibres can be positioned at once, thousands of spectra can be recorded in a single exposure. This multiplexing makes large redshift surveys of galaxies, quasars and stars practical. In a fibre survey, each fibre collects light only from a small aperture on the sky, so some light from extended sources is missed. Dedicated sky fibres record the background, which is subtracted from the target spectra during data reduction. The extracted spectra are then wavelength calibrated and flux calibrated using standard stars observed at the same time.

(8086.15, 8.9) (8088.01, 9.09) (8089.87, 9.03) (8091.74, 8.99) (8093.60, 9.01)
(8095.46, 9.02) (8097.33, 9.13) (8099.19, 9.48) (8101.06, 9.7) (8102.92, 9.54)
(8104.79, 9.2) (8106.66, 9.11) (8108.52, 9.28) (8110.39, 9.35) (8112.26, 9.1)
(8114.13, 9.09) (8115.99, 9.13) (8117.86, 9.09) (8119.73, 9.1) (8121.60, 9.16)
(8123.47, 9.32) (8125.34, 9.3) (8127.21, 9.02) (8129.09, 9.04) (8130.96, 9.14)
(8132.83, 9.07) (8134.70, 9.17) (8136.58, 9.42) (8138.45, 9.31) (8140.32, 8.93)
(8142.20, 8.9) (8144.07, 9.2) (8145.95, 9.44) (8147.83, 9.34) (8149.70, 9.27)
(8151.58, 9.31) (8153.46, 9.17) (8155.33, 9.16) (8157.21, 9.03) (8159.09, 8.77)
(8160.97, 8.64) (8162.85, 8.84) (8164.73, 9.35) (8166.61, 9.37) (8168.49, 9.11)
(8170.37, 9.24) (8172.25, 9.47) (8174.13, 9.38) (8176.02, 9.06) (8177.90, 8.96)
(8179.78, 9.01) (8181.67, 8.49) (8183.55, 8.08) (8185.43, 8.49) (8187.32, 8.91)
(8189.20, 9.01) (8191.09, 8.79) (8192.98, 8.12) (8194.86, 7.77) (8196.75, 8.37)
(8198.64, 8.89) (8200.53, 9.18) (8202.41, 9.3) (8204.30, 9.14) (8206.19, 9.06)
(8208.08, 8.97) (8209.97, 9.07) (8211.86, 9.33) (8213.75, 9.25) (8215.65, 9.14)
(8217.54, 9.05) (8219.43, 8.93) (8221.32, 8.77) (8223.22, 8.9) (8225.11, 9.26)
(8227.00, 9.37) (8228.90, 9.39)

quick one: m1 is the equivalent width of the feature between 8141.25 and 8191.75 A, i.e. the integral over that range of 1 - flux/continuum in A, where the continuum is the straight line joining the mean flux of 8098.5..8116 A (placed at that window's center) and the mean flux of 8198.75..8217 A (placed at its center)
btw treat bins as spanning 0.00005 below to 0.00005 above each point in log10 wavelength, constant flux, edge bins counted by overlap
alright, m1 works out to 0.99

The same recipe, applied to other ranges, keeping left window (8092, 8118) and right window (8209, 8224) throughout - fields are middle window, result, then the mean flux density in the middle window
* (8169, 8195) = 0.86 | 8.81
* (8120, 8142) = 0.07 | 9.16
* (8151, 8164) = 0.23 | 8.99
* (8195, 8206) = 0.22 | 8.89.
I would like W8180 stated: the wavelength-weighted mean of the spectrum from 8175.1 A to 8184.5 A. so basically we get 8.73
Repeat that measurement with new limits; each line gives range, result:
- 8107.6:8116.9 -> 9.19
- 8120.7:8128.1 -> 9.2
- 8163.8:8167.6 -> 9.36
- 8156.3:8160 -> 8.9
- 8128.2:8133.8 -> 9.1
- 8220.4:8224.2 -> 8.83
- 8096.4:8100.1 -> 9.32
